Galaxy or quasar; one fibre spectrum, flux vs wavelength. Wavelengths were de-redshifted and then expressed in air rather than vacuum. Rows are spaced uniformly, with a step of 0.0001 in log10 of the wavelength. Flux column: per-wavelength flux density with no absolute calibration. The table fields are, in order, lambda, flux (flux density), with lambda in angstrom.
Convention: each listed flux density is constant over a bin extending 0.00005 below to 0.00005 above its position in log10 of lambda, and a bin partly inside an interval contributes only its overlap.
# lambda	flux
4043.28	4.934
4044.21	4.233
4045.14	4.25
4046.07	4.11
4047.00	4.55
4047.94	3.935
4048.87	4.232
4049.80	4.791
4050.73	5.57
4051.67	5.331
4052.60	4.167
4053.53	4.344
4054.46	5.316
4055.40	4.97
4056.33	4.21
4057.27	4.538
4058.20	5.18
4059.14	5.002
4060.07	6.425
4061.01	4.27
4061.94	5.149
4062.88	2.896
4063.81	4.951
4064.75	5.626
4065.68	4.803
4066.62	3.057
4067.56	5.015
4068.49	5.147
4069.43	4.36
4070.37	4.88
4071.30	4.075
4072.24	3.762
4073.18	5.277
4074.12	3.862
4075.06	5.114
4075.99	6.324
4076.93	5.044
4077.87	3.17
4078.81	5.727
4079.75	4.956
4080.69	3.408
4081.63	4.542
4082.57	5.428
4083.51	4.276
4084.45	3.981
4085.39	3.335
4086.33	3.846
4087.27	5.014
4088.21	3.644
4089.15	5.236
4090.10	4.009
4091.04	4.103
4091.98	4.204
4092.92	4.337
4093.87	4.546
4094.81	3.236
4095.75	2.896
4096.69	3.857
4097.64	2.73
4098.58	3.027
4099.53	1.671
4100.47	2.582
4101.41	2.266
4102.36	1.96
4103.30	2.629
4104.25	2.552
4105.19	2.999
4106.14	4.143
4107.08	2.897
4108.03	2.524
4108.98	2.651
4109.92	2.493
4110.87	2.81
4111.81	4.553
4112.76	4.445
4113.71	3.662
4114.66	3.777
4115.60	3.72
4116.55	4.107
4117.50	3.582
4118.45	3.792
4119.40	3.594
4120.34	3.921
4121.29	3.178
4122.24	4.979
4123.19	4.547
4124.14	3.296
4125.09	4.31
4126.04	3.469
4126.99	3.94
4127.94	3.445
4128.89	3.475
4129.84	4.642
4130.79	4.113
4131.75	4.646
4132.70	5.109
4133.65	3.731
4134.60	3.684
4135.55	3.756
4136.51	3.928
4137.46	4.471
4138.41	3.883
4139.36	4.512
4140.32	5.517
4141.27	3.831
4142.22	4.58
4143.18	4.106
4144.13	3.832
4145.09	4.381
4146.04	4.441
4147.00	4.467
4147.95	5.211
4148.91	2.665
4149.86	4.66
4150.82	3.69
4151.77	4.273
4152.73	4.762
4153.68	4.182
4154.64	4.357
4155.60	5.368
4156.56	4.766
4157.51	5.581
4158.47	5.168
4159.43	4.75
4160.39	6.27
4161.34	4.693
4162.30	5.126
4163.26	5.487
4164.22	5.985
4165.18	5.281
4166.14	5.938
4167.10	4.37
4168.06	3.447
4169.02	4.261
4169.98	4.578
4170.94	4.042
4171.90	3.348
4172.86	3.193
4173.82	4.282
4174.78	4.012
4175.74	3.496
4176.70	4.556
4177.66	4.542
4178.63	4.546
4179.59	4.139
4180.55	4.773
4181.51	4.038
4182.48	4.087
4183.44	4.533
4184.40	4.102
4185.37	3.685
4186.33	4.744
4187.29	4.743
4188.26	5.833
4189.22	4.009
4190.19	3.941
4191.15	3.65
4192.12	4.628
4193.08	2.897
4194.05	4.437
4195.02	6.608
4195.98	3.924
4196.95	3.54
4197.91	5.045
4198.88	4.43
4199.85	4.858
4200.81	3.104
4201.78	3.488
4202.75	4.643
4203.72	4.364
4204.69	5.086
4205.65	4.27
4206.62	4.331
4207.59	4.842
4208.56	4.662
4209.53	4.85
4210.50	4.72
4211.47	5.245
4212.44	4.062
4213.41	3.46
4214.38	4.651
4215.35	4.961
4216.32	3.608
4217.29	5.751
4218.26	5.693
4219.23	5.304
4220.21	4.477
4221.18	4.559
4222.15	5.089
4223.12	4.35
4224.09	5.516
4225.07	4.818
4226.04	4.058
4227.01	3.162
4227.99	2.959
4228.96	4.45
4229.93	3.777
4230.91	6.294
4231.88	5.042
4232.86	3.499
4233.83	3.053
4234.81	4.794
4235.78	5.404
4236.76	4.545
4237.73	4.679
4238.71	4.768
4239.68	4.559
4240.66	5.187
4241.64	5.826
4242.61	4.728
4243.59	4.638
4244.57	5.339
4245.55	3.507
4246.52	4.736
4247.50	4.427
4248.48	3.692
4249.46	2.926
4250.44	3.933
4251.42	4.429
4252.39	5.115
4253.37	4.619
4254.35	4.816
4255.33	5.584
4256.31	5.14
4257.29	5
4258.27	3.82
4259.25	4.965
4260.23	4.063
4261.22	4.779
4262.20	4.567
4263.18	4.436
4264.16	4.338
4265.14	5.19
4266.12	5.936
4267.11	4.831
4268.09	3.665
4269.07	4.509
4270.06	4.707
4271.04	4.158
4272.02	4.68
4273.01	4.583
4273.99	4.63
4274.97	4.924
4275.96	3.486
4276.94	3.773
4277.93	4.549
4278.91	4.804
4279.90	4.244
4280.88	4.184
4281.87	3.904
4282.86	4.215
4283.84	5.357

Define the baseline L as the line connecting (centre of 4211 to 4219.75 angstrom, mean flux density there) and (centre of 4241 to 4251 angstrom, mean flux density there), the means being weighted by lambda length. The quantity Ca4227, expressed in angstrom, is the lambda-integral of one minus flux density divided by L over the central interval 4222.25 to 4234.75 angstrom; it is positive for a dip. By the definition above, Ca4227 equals 0.8 angstrom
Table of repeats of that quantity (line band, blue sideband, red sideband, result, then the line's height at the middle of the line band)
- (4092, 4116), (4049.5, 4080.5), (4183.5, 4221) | 7.71 angstrom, 4.68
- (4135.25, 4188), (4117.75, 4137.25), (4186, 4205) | -3.63 angstrom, 4.18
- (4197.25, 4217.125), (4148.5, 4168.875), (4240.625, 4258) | 1.09 angstrom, 4.71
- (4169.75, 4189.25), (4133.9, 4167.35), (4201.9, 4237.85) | 1.45 angstrom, 4.6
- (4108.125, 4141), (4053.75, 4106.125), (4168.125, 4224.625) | 2.69 angstrom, 4.26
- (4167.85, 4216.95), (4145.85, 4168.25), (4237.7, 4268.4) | 4.51 angstrom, 4.75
